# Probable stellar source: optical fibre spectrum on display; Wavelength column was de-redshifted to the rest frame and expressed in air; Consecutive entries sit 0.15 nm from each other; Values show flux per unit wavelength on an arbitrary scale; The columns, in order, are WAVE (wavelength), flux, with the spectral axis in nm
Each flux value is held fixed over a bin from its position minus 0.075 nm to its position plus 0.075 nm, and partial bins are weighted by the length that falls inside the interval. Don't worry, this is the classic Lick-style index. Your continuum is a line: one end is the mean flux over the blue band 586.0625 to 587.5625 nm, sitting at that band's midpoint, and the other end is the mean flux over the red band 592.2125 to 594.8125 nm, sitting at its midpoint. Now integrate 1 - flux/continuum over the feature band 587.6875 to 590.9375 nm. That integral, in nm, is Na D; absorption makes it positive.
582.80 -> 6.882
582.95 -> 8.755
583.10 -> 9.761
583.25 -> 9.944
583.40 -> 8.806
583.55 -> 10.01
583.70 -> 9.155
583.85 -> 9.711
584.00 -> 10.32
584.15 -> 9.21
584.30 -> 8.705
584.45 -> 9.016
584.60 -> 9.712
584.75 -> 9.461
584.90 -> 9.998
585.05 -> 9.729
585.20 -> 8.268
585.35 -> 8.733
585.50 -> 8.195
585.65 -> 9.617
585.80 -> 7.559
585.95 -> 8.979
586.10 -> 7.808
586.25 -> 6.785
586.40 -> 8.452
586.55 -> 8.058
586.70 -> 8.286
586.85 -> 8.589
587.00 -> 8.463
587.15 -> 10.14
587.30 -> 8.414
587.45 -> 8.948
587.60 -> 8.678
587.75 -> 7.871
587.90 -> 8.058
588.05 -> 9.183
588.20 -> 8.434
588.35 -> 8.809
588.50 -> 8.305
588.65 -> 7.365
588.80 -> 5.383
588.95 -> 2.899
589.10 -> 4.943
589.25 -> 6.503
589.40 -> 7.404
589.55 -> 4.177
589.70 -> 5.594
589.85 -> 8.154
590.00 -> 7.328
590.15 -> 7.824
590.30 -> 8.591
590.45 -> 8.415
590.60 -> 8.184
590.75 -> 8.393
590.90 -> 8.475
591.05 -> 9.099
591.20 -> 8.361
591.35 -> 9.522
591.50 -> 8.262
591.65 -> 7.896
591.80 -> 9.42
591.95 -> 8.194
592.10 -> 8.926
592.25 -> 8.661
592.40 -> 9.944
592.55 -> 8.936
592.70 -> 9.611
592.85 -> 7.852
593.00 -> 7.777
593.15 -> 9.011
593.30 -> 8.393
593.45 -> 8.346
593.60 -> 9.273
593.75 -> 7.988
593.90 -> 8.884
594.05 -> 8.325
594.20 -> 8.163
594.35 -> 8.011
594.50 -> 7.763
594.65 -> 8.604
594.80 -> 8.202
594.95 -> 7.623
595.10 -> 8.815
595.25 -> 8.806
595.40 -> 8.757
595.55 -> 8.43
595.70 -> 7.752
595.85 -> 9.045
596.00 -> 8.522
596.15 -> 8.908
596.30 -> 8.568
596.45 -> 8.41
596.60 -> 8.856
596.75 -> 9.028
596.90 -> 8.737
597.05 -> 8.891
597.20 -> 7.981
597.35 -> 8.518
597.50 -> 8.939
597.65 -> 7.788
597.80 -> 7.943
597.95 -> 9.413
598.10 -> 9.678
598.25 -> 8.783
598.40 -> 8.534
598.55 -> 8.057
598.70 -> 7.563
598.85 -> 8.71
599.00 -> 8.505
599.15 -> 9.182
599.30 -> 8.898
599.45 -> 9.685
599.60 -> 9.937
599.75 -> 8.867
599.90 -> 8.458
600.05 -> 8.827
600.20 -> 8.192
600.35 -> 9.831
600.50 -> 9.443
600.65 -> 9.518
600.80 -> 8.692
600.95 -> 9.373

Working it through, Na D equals 0.46 nm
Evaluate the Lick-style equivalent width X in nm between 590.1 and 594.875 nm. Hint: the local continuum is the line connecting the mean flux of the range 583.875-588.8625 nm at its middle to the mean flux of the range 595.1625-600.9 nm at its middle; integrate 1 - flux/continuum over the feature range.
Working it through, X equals 0.08 nm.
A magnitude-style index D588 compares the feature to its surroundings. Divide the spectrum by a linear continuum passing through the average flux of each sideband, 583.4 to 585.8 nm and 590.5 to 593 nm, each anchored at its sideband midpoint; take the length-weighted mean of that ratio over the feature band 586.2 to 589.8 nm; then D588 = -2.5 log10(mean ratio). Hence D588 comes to 0.20 mag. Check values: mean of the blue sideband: 9.25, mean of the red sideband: 8.7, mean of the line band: 7.5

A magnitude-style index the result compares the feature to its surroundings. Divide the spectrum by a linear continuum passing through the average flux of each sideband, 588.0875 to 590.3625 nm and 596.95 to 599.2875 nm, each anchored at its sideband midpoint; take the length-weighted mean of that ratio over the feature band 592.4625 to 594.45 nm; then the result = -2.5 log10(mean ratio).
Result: -0.12 mag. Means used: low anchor 6.81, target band 8.51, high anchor 8.58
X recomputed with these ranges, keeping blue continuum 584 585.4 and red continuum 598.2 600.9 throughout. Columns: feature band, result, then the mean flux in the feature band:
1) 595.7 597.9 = 0.10 nm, 8.56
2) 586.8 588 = 0.07 nm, 8.66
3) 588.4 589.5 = 0.36 nm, 6.13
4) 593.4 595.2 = 0.14 nm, 8.34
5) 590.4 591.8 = 0.08 nm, 8.56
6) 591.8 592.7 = 0.00 nm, 9.03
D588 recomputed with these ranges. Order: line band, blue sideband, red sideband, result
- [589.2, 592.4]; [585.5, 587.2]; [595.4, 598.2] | 0.062 mag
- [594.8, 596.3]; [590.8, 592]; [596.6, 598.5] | 0.022 mag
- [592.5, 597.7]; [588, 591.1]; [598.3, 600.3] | -0.052 mag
